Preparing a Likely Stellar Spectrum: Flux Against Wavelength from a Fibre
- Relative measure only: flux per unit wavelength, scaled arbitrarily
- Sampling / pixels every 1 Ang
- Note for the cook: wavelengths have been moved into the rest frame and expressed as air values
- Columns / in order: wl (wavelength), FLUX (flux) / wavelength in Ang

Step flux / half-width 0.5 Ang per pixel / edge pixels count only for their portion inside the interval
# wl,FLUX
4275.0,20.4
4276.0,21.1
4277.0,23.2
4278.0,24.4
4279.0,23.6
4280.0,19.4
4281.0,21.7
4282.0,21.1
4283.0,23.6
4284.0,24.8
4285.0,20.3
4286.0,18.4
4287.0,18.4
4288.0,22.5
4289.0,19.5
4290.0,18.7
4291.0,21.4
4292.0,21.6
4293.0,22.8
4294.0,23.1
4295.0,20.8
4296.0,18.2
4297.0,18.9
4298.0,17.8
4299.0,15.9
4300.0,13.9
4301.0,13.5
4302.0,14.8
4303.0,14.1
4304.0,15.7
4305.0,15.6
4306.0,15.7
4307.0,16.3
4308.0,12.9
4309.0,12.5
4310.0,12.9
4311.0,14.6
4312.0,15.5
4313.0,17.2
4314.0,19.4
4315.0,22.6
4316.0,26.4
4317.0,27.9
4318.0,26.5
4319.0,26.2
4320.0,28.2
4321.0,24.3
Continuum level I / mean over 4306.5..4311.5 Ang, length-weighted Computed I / 13.8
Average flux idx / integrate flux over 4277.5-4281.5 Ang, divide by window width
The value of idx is 22.3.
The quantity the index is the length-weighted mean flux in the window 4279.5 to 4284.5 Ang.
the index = 22.1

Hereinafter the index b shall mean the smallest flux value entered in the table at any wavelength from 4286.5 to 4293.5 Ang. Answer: 18.4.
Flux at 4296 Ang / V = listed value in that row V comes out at 18.2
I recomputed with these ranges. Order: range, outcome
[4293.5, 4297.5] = 20.2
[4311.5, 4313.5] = 16.4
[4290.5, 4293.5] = 21.9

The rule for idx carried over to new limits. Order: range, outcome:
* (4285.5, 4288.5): 19.8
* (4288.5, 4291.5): 19.9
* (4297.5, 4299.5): 16.9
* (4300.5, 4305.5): 14.7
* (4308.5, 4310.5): 12.7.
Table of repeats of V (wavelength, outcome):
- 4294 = 23.1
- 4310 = 12.9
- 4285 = 20.3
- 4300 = 13.9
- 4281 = 21.7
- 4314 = 19.4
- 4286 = 18.4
